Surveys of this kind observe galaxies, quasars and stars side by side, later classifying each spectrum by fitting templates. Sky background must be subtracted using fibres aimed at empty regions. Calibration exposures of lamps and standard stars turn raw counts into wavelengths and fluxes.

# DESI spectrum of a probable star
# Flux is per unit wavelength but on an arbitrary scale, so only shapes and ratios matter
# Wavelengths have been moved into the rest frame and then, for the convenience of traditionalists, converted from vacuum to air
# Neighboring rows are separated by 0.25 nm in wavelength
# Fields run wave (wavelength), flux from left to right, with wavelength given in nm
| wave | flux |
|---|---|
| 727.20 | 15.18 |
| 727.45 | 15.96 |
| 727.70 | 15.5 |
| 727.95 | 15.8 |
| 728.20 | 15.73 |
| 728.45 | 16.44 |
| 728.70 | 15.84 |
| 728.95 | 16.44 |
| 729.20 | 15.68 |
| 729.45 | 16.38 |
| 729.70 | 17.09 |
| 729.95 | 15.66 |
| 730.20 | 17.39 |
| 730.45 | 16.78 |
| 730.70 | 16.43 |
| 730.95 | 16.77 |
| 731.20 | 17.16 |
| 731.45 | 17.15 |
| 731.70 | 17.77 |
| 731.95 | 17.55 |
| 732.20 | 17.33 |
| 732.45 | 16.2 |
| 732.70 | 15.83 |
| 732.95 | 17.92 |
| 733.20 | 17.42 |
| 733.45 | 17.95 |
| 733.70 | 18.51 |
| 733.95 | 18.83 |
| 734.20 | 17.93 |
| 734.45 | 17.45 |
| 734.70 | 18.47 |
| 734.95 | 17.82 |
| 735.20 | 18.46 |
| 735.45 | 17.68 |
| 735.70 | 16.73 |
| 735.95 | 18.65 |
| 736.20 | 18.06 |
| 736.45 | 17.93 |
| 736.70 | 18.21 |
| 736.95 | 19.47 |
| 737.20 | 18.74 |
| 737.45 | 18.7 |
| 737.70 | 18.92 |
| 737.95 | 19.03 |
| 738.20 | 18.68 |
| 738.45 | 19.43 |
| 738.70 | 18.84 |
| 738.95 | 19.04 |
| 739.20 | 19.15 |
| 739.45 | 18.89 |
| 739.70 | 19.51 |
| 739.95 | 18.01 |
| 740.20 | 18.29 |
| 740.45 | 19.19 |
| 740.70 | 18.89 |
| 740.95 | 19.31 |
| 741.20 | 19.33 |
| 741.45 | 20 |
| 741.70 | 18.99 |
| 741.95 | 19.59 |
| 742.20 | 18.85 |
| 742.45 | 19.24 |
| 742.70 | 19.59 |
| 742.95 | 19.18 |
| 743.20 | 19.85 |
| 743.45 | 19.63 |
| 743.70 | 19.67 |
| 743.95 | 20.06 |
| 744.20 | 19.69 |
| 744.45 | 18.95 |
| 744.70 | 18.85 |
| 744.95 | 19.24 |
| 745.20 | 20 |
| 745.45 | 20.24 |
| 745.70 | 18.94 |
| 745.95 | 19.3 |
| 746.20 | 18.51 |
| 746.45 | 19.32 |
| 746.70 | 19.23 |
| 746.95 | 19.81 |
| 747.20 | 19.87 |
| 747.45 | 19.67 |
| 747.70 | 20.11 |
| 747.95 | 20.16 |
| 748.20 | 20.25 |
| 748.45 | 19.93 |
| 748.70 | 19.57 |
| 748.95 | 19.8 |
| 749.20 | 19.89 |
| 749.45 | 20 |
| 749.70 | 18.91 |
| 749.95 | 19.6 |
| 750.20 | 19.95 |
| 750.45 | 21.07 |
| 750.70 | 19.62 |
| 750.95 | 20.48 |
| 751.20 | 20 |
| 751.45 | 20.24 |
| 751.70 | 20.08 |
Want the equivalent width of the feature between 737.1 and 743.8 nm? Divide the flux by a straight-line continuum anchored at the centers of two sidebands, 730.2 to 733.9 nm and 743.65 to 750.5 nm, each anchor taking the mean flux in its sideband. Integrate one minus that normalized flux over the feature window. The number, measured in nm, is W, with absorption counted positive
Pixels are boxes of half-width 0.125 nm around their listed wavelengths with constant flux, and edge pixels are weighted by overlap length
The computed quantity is -0.20 nm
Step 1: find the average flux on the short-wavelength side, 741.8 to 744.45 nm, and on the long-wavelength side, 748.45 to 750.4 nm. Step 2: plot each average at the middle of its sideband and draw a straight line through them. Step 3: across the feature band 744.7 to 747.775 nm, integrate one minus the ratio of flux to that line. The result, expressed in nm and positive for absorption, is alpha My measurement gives 0.02 nm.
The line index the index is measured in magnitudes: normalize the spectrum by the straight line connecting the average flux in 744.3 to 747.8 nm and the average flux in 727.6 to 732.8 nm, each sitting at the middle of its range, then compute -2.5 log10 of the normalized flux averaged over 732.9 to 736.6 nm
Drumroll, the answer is -0.04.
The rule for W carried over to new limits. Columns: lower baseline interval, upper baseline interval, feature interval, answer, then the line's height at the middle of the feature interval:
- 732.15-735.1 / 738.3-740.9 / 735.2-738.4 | -0.02 nm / 18.3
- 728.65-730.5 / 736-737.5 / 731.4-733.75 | -0.01 nm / 17.3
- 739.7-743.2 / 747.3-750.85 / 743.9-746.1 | 0.01 nm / 19.5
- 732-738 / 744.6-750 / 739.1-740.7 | -0.02 nm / 18.6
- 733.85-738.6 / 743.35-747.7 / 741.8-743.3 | -0.02 nm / 19.1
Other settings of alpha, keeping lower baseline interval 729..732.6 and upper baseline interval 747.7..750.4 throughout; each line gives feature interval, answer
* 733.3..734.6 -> -0.06 nm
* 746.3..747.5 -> 0.00 nm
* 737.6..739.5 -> -0.10 nm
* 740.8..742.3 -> -0.06 nm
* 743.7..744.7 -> -0.02 nm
